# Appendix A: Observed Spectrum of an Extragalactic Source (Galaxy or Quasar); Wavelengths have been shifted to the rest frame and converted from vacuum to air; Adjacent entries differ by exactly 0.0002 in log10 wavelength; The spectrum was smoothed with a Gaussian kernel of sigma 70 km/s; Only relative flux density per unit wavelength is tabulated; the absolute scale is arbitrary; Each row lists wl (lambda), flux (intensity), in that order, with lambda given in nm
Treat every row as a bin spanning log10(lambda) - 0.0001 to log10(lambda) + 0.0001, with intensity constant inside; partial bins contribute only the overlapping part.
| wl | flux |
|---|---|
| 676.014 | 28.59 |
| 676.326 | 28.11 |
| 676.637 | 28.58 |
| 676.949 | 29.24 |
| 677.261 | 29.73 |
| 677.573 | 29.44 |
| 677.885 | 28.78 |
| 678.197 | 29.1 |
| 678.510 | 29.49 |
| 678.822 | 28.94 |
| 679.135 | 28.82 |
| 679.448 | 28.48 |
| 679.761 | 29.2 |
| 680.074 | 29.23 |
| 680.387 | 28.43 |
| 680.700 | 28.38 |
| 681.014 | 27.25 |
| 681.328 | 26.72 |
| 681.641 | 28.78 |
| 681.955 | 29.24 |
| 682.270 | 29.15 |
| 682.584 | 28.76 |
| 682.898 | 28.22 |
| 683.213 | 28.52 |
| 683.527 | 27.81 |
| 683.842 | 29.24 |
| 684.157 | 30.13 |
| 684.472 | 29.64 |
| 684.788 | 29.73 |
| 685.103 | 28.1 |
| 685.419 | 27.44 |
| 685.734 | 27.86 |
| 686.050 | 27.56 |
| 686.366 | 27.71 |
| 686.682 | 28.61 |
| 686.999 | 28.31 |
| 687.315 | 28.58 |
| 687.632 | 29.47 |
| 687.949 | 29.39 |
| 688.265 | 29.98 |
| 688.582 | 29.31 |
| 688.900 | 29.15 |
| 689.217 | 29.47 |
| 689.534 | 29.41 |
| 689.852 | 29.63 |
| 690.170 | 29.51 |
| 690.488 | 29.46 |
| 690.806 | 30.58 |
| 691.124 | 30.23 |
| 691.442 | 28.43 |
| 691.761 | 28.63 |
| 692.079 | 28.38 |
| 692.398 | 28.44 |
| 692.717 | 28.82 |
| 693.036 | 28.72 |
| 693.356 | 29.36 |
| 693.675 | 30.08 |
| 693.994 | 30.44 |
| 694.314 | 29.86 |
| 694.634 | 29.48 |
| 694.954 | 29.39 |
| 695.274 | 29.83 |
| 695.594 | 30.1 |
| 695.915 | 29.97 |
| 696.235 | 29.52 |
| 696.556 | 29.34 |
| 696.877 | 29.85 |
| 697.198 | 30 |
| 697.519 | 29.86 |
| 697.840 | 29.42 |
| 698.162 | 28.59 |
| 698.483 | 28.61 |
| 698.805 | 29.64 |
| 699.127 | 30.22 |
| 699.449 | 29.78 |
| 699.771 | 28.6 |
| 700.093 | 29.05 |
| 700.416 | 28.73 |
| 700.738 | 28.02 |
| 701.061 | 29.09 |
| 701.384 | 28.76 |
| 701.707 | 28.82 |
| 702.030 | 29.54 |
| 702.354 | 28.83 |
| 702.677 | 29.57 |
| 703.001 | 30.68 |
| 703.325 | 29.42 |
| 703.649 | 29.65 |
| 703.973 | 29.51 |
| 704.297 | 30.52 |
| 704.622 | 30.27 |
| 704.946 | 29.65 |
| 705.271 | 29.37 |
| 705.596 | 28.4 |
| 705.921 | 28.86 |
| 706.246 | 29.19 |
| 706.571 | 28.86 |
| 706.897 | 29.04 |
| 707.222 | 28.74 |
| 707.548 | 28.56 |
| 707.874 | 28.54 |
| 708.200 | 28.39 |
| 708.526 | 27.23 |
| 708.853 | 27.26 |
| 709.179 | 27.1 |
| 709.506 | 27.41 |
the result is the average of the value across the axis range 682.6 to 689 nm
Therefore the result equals 28.7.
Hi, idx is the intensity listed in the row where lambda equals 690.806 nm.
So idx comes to 30.58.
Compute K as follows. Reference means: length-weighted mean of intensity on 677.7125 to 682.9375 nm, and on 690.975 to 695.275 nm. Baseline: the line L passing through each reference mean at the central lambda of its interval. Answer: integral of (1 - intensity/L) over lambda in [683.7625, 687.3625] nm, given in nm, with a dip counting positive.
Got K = 0.043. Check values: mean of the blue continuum 28.7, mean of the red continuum 29.3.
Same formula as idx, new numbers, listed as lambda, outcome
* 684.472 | 29.64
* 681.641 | 28.78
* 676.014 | 28.59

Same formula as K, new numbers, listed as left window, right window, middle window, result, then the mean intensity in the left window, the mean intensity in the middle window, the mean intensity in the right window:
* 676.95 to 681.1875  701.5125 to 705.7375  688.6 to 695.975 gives -0.05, 28.9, 29.4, 29.6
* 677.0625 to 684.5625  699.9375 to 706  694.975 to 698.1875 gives -0.06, 28.8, 29.7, 29.3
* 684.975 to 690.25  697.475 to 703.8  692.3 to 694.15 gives -0.02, 28.8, 29.3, 29.2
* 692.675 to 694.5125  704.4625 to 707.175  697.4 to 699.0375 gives 0.01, 29.6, 29.3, 29.2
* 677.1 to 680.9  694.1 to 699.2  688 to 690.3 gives -0.01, 29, 29.5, 29.6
